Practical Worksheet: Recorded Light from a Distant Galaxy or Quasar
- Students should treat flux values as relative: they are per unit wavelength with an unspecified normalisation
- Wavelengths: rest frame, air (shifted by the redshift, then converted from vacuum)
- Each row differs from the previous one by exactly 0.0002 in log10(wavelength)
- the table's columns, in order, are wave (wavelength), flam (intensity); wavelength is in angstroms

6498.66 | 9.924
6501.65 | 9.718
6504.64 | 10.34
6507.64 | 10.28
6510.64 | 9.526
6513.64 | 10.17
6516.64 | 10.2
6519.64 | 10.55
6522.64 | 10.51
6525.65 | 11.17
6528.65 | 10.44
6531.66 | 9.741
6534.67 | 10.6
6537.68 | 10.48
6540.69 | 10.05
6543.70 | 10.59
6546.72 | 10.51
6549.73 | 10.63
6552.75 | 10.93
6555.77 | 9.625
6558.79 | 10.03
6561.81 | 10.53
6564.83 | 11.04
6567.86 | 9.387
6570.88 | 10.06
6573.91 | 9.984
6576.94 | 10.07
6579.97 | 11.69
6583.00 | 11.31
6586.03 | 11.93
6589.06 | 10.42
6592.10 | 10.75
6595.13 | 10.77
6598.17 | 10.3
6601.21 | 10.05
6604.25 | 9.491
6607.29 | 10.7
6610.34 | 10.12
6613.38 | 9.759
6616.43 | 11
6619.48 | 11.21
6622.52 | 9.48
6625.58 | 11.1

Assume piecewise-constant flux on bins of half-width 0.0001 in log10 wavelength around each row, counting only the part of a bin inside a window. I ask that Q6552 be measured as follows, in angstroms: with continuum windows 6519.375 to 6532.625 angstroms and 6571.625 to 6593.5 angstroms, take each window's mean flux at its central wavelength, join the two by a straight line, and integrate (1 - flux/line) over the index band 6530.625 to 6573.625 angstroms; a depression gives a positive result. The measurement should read 1.5 angstroms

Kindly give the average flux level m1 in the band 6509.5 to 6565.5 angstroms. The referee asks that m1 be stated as 10.4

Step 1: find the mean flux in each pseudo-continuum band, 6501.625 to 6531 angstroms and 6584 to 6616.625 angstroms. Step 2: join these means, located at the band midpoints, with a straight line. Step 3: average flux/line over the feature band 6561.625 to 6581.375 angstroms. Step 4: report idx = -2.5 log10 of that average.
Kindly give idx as 0.00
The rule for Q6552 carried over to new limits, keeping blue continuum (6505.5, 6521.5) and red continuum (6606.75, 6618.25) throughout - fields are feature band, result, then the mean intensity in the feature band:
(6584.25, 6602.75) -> -0.7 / 10.7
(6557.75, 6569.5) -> 0.0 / 10.3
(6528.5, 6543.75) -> -0.1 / 10.3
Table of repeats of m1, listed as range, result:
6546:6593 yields 10.6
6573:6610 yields 10.6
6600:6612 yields 10.1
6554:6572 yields 10.1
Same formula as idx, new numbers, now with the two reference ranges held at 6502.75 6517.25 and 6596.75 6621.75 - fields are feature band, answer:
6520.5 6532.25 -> -0.04 mag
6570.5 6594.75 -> -0.06 mag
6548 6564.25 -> -0.02 mag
